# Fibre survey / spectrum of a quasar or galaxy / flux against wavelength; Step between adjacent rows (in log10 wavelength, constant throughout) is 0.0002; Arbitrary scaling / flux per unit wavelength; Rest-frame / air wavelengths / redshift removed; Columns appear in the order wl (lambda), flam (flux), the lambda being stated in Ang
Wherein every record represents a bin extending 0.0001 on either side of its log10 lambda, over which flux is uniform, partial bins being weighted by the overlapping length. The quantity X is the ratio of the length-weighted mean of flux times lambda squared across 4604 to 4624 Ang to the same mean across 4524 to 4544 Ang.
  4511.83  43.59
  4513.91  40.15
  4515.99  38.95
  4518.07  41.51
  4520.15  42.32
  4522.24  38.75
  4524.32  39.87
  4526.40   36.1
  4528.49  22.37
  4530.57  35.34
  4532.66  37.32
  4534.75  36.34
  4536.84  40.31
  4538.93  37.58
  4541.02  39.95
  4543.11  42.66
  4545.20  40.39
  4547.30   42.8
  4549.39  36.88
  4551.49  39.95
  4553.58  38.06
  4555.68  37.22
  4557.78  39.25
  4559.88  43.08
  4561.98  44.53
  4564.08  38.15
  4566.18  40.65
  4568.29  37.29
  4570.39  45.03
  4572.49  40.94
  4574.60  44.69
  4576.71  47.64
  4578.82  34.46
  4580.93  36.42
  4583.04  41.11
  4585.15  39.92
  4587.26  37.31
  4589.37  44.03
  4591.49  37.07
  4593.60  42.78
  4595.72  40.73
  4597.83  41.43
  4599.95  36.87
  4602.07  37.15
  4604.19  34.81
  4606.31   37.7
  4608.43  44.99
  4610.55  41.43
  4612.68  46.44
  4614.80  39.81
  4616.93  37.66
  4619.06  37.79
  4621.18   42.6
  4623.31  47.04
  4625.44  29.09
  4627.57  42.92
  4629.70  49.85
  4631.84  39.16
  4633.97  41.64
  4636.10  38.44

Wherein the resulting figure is 1.2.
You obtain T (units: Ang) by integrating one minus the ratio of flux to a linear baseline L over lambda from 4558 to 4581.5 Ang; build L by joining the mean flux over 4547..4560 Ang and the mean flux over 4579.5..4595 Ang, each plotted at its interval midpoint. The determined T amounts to -1.06 Ang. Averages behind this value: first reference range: 39.2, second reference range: 39.7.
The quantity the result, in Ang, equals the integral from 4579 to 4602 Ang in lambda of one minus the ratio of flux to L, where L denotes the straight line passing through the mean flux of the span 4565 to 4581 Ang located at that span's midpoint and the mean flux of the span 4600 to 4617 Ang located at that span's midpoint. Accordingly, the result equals 0.62 Ang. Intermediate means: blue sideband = 41.1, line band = 39.5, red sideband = 39.9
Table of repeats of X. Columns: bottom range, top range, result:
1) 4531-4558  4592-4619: 1.05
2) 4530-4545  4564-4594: 1.07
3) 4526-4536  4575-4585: 1.23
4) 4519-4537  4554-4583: 1.14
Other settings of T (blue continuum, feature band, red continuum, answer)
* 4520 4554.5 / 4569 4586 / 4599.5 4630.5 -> -0.9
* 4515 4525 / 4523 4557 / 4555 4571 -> 2.3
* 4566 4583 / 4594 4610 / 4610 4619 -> 0.6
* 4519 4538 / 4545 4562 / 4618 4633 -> -1.0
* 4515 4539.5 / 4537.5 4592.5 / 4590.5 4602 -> -2.5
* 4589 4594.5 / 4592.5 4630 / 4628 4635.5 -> 1.4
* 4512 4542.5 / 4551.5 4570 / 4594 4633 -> -0.5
